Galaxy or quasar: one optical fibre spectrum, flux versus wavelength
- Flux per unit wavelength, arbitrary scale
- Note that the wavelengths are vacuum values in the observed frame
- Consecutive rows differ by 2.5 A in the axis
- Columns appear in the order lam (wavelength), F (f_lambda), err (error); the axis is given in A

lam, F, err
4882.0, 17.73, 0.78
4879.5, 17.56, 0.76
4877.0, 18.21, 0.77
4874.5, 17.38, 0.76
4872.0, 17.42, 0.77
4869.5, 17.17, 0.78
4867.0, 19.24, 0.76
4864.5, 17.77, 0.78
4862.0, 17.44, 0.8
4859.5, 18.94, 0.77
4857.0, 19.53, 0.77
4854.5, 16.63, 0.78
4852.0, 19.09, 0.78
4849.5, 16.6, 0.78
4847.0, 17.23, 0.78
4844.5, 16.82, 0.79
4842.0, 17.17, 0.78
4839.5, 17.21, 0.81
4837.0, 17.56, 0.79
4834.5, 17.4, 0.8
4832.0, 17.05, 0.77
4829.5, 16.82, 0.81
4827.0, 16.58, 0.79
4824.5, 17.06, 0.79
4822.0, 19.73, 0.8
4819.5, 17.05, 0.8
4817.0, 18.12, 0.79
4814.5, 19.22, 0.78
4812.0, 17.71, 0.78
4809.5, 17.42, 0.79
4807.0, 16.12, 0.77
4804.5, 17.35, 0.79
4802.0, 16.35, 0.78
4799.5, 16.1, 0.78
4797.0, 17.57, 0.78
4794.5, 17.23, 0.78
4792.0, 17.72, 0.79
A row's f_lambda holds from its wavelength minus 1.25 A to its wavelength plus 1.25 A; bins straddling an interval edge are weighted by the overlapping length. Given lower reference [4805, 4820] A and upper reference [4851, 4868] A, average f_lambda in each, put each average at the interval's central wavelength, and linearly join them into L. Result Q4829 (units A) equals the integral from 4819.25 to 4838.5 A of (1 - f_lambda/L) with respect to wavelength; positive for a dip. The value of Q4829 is 0.5 A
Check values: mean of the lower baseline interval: 17.6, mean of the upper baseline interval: 18.4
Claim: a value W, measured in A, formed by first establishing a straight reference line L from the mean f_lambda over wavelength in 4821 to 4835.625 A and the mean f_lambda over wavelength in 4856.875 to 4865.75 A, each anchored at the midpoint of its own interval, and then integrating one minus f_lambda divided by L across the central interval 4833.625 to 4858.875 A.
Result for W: 0.5 A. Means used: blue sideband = 17.4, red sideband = 18.3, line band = 17.6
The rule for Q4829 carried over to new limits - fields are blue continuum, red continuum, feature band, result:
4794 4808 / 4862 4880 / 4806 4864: -1.08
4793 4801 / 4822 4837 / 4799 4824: -0.65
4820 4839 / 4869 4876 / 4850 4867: -0.83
